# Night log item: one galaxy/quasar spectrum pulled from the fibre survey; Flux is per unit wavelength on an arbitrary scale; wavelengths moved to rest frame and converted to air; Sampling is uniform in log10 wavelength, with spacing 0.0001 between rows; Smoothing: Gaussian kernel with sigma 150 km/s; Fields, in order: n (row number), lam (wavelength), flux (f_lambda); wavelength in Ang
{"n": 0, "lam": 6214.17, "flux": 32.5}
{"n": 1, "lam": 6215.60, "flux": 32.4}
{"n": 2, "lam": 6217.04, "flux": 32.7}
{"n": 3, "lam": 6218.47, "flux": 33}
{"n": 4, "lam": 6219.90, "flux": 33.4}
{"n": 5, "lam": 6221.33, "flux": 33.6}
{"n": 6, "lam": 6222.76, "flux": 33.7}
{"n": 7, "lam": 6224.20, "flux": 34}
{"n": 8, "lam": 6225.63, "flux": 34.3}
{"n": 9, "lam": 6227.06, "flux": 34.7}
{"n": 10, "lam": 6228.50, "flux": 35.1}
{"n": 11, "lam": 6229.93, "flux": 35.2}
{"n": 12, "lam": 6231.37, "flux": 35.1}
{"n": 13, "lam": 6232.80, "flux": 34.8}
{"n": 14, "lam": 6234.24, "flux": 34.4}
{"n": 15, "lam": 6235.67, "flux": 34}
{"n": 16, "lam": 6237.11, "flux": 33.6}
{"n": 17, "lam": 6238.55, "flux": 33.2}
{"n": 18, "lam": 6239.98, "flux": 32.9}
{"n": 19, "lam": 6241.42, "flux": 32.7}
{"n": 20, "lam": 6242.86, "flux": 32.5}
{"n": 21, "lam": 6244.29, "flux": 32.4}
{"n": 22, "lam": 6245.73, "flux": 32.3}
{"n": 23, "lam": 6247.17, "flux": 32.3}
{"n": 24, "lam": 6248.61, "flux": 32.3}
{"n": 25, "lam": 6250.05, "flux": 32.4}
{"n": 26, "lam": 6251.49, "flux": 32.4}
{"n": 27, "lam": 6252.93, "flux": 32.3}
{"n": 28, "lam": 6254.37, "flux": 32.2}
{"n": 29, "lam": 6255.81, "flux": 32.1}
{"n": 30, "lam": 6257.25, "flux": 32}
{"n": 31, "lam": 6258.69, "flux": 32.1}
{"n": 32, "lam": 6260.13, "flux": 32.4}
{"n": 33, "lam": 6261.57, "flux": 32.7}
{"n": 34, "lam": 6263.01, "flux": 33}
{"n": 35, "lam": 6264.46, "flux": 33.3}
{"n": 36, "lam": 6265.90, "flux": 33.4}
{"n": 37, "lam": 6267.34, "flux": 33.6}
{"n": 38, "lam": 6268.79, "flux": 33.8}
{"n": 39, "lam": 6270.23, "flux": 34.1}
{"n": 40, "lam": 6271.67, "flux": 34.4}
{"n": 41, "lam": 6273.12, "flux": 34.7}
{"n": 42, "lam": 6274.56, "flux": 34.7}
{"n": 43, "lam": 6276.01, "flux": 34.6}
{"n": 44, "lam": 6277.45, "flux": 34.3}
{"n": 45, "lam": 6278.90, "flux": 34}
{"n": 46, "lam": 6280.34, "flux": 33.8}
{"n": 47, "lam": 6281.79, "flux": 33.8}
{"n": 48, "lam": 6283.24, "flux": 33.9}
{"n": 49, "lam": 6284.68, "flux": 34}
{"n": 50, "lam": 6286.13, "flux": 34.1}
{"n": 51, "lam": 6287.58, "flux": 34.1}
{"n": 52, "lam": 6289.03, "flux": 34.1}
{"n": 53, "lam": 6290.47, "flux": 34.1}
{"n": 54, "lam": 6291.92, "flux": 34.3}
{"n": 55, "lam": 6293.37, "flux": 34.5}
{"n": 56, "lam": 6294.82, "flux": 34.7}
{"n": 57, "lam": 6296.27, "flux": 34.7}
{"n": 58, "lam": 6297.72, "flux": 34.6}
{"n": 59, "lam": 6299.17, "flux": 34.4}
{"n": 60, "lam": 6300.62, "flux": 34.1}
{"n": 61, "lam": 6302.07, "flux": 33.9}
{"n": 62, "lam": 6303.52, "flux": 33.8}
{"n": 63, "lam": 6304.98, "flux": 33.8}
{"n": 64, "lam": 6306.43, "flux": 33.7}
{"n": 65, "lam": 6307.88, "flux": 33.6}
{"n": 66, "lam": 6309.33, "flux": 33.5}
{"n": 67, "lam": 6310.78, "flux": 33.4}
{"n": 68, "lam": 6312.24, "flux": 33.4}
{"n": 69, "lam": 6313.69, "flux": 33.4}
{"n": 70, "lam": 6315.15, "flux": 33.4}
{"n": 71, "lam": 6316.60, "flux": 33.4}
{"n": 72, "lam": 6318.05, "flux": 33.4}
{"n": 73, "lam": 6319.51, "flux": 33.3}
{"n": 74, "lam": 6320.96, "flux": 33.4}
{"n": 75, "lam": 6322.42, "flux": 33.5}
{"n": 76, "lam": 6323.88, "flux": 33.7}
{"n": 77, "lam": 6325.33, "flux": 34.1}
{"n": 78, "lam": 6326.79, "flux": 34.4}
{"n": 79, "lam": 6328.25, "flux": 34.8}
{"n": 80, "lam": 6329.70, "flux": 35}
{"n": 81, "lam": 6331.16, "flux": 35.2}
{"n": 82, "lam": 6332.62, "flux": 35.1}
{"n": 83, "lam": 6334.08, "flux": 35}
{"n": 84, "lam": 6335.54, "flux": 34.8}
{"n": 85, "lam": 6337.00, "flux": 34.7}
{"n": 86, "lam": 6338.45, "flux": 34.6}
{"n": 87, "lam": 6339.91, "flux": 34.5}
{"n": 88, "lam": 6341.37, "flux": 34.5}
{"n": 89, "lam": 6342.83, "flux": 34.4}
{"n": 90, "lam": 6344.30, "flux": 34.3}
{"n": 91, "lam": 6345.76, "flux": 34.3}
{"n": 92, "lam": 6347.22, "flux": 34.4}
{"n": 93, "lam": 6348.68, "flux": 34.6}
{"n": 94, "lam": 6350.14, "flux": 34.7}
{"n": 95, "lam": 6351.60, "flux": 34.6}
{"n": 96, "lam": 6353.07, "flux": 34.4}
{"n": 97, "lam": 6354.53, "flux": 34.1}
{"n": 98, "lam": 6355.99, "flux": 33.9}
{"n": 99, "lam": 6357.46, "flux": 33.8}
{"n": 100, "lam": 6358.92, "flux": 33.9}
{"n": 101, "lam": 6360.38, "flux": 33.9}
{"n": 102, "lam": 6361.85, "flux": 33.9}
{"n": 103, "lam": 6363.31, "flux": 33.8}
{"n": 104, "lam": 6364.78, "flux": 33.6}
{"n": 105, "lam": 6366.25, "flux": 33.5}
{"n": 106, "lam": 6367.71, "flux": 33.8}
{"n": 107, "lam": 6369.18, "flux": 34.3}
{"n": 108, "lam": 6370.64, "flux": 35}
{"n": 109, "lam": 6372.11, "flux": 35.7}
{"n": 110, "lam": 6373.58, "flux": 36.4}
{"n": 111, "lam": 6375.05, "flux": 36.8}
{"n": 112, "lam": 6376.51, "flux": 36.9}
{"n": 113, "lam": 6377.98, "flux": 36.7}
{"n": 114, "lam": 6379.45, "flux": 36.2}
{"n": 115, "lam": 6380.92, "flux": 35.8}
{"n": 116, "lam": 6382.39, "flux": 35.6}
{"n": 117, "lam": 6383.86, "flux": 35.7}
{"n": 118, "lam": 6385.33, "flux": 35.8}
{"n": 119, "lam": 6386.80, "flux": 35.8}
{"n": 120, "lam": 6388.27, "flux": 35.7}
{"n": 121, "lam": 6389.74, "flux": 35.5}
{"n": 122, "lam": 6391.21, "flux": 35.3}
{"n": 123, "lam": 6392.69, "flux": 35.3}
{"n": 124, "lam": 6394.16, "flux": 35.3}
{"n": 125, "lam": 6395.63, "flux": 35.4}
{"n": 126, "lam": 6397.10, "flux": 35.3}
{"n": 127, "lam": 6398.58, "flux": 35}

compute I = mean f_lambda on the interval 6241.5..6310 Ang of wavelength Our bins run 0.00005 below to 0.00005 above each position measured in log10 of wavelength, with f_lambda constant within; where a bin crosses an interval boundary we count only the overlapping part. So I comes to 33.5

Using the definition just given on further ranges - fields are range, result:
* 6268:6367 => 34.1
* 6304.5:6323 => 33.5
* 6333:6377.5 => 34.6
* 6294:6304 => 34.3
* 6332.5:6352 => 34.6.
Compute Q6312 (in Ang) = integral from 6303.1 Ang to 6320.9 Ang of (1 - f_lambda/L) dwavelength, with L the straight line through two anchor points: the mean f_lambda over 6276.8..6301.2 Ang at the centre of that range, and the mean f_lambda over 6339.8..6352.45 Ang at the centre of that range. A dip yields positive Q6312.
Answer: 0.4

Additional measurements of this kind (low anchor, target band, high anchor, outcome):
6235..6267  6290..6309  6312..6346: -0.3 Ang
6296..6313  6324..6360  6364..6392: 0.2 Ang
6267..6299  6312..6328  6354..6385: 0.4 Ang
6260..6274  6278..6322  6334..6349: 0.2 Ang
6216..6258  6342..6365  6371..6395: 0.8 Ang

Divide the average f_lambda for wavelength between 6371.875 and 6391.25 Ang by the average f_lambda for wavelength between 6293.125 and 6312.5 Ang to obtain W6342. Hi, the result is 1.06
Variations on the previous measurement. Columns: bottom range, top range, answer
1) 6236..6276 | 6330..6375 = 1.05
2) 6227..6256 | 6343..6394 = 1.05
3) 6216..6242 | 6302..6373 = 1.01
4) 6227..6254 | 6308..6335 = 1.02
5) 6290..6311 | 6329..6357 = 1.01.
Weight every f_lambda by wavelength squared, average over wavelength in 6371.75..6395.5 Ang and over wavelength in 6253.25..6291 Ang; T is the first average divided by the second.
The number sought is 1.1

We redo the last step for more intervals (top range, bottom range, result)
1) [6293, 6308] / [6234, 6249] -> 1.06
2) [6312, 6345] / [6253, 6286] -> 1.04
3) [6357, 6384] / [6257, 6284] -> 1.07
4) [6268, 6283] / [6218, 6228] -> 1.03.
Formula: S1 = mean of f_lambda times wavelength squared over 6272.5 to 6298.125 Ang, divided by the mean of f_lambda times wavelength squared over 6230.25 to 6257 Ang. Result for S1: 1.05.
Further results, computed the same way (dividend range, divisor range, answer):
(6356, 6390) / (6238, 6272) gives 1.11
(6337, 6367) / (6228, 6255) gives 1.07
